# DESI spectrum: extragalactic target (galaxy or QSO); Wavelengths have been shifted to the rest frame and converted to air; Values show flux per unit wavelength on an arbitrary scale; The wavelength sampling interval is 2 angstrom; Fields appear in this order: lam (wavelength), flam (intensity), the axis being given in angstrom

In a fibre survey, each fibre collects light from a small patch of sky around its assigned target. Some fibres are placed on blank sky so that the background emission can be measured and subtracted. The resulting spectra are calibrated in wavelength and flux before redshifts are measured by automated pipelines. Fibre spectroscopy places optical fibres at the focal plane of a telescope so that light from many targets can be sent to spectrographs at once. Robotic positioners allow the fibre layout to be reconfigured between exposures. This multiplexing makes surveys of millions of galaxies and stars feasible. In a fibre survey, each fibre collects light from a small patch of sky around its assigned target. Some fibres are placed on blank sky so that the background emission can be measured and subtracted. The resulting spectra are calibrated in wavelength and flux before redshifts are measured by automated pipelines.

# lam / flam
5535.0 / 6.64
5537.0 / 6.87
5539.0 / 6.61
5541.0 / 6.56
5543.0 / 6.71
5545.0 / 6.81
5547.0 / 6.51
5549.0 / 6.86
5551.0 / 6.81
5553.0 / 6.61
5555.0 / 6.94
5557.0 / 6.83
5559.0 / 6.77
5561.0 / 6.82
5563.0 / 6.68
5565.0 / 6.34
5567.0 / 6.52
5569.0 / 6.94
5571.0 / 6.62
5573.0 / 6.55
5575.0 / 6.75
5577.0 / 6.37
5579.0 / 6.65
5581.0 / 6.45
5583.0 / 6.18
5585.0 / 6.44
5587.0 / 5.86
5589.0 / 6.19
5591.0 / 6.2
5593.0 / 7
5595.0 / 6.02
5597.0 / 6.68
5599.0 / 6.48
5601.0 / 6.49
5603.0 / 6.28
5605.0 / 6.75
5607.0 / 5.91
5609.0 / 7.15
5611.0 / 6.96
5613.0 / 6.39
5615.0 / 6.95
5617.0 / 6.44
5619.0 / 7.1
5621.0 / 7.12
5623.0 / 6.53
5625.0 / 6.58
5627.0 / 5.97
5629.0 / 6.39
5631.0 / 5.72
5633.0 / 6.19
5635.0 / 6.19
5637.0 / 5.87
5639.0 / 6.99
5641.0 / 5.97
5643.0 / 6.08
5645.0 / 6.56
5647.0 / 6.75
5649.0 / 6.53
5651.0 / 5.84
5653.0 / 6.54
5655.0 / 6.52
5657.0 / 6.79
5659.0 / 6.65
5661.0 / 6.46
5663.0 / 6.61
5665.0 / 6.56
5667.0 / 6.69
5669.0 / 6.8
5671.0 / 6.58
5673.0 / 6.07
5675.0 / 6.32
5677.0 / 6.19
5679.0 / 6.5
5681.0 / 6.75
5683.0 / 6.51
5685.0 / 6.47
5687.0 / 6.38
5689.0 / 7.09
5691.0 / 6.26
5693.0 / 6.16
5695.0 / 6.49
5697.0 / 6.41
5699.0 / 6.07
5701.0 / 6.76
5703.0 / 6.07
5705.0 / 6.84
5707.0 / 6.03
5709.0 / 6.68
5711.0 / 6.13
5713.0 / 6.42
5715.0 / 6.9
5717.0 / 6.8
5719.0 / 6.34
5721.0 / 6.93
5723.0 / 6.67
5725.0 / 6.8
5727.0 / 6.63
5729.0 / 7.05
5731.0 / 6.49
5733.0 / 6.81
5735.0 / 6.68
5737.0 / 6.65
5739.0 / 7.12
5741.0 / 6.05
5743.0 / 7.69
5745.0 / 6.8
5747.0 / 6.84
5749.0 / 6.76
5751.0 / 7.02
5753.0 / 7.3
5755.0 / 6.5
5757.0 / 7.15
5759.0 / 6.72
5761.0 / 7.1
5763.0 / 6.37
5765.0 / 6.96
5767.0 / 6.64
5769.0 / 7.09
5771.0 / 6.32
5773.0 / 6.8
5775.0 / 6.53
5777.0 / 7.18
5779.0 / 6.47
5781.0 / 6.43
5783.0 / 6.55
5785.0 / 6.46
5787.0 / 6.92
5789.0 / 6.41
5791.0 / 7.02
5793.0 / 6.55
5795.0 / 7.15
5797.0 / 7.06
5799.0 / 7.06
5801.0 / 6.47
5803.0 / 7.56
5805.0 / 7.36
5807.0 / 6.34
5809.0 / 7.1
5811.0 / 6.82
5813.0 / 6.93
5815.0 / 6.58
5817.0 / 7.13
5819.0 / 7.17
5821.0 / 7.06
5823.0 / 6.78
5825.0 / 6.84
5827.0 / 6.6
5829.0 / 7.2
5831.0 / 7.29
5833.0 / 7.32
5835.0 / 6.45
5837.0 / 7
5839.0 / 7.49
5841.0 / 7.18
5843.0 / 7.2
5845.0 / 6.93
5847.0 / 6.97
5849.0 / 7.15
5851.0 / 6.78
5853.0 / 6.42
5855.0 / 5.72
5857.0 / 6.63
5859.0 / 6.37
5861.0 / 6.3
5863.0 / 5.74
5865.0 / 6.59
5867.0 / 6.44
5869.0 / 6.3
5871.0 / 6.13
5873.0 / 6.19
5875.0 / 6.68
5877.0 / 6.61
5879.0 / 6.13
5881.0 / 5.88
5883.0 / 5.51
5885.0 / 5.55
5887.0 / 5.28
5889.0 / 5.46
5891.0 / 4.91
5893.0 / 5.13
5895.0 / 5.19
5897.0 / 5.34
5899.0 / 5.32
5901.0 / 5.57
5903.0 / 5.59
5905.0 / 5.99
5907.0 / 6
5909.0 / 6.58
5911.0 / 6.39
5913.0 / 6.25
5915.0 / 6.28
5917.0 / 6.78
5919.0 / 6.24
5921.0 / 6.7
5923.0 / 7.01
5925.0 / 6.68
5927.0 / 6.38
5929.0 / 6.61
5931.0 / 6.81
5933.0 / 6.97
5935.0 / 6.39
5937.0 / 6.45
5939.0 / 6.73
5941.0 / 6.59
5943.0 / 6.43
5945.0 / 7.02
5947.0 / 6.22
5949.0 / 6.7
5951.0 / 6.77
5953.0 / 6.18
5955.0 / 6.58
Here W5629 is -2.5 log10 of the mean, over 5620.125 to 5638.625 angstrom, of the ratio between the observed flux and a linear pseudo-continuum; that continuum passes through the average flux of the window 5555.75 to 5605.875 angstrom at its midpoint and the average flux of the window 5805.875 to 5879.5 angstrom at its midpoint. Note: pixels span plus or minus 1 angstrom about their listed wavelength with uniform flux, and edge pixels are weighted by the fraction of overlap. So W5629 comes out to 0.04 mag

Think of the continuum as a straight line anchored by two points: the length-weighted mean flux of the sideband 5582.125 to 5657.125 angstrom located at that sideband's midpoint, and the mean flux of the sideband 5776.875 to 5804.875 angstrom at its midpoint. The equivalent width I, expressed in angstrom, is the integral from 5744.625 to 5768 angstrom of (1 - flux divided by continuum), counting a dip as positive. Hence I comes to -0.4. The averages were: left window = 6.43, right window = 6.81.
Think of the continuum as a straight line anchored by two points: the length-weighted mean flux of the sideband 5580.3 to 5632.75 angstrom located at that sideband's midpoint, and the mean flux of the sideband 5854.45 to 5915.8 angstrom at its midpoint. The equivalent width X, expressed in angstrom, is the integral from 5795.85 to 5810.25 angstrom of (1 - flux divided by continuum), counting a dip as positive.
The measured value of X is -2.1 angstrom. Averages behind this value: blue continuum 6.47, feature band 6.99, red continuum 5.94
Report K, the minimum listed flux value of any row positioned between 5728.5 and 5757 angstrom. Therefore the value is 6.05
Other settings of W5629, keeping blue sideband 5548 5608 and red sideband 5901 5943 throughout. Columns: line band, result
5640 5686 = 0.01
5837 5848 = -0.11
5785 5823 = -0.07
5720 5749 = -0.05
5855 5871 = 0.03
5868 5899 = 0.13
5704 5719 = 0.00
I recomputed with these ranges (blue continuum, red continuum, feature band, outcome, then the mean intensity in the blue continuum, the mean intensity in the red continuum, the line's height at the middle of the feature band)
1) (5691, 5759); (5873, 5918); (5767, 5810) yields -3.0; 6.66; 5.85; 6.36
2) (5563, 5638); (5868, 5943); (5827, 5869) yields -3.7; 6.47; 6.13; 6.19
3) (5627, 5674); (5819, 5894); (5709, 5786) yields -3.8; 6.4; 6.45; 6.42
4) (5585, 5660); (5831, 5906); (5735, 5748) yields -1.0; 6.45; 6.22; 6.34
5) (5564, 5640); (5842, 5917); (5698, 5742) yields -1.9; 6.48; 6.1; 6.32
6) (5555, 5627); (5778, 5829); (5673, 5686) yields 0.5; 6.57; 6.84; 6.68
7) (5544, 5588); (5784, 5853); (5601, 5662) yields 2.0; 6.61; 6.94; 6.69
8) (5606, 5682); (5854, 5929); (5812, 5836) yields -3.0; 6.48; 6.06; 6.17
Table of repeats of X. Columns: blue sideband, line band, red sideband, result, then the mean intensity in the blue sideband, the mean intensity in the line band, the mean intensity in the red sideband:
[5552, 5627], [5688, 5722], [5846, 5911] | -0.8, 6.57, 6.49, 6.02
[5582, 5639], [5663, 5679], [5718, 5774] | 0.3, 6.44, 6.47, 6.8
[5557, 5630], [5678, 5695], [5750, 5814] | 0.4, 6.55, 6.51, 6.82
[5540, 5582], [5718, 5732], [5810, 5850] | 0.4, 6.67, 6.7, 7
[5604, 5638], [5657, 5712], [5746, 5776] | 1.3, 6.48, 6.47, 6.81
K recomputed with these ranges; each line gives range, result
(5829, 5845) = 6.45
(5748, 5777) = 6.32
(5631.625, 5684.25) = 5.84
